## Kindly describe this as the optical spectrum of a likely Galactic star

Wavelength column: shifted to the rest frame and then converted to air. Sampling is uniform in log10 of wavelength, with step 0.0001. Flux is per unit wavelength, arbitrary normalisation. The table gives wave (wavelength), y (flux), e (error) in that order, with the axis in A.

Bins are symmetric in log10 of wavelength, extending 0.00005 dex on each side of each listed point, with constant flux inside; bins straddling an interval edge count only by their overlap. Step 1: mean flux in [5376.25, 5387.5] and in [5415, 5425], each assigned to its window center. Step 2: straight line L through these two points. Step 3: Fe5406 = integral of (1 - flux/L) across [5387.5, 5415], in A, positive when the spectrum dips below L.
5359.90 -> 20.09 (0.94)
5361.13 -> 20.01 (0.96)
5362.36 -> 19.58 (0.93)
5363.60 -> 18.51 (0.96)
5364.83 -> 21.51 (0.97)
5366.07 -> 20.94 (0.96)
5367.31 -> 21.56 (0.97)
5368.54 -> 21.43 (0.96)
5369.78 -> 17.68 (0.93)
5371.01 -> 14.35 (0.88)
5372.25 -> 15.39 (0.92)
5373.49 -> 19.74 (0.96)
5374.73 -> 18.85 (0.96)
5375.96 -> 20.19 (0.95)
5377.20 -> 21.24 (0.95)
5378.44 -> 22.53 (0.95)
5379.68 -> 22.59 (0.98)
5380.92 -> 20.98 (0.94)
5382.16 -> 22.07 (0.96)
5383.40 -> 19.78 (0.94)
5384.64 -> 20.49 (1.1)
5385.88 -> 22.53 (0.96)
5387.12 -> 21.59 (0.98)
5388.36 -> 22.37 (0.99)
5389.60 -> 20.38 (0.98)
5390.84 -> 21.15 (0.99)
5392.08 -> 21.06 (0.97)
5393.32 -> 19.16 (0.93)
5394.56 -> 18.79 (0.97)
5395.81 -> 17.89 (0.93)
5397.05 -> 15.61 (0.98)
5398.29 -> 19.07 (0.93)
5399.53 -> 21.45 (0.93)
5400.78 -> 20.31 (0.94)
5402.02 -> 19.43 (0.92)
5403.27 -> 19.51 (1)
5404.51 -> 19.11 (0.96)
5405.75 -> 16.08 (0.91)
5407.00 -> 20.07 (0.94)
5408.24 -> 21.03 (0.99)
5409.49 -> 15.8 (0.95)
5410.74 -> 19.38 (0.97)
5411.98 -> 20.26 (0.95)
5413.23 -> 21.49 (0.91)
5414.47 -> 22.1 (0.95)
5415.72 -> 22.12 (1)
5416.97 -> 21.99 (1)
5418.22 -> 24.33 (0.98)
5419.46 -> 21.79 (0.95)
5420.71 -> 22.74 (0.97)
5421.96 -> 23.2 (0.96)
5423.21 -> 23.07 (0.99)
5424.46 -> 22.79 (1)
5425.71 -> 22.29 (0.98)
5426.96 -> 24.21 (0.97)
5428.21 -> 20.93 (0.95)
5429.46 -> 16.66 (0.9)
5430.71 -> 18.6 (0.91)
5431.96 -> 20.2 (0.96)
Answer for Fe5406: 3.1 A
